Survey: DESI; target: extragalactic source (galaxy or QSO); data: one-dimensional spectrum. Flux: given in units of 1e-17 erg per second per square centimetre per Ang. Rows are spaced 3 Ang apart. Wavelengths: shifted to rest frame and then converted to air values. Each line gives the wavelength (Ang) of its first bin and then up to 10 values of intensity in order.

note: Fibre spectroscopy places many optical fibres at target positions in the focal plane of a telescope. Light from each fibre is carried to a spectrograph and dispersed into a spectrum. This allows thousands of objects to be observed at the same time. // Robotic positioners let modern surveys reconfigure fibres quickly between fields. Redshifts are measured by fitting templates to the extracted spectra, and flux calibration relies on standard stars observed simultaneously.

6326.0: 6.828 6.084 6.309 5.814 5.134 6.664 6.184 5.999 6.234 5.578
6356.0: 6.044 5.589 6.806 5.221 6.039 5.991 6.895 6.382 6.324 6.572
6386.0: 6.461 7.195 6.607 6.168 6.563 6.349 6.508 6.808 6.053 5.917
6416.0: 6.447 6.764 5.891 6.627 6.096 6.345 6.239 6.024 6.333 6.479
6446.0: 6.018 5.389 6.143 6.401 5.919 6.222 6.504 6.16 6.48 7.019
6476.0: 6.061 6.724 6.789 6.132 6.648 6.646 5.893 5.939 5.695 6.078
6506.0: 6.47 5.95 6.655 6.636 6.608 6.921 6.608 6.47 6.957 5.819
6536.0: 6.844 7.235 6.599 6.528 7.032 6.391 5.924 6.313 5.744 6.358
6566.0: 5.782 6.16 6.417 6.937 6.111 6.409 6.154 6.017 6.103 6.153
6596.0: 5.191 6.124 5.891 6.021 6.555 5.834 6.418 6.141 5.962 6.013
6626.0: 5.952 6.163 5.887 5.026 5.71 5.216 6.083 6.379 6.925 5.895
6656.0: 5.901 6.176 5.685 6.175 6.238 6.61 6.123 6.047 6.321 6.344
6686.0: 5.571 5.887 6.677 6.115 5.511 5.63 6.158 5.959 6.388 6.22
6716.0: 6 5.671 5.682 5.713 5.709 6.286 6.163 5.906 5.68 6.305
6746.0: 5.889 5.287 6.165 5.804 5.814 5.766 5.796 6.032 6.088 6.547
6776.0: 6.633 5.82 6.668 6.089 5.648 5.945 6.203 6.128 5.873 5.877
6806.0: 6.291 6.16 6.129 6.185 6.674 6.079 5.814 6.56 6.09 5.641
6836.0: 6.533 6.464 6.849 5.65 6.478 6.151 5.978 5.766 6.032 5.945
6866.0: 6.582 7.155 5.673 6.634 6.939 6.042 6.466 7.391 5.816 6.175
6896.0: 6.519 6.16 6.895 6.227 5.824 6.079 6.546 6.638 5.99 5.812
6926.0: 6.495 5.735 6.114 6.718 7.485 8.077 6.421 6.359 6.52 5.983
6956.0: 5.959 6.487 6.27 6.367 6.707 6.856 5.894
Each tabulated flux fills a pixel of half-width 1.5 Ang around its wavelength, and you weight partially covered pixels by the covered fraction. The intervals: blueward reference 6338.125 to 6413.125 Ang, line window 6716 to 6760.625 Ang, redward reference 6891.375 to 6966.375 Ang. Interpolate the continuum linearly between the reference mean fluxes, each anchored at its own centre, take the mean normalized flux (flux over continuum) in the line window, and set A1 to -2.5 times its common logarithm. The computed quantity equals 0.087 mag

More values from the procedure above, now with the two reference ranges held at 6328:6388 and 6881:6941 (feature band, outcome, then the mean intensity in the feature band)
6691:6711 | 0.05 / 6.04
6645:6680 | 0.01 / 6.2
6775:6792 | 0.04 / 6.12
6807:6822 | 0.02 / 6.25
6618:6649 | 0.07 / 5.86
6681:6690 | 0.06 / 5.96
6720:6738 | 0.07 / 5.9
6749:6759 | 0.09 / 5.84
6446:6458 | 0.04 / 5.98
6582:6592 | 0.02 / 6.11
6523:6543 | -0.07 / 6.65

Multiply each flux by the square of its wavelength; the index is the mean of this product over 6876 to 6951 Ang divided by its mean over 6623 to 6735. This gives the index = 1.15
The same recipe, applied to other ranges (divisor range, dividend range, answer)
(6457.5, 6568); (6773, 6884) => 1.07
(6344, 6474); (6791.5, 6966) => 1.16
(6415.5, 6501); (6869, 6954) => 1.17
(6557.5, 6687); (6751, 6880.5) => 1.08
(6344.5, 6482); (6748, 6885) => 1.11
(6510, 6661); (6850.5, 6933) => 1.11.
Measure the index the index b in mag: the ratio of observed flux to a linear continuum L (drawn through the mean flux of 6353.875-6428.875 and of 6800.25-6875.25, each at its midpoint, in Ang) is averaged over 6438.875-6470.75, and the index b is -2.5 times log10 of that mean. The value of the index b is 0.02 mag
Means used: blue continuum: 6.33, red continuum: 6.2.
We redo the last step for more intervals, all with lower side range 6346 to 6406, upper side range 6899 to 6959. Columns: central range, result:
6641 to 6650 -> 0.03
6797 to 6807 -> 0.06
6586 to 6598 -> 0.08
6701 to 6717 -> 0.05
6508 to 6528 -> -0.04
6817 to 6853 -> 0.03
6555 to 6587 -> 0.02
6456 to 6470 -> 0.01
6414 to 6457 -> 0.01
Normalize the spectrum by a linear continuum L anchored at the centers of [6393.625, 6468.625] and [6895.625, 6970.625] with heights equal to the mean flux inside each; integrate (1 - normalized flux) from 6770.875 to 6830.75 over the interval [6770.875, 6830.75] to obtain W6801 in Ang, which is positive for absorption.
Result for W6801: 1.9 Ang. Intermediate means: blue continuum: 6.26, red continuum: 6.42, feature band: 6.17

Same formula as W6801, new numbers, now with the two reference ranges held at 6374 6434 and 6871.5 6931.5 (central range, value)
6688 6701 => 0.7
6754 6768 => 1.1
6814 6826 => 0.2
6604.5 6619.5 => 0.4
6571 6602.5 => 1.2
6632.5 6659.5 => 1.9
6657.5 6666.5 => 0.5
